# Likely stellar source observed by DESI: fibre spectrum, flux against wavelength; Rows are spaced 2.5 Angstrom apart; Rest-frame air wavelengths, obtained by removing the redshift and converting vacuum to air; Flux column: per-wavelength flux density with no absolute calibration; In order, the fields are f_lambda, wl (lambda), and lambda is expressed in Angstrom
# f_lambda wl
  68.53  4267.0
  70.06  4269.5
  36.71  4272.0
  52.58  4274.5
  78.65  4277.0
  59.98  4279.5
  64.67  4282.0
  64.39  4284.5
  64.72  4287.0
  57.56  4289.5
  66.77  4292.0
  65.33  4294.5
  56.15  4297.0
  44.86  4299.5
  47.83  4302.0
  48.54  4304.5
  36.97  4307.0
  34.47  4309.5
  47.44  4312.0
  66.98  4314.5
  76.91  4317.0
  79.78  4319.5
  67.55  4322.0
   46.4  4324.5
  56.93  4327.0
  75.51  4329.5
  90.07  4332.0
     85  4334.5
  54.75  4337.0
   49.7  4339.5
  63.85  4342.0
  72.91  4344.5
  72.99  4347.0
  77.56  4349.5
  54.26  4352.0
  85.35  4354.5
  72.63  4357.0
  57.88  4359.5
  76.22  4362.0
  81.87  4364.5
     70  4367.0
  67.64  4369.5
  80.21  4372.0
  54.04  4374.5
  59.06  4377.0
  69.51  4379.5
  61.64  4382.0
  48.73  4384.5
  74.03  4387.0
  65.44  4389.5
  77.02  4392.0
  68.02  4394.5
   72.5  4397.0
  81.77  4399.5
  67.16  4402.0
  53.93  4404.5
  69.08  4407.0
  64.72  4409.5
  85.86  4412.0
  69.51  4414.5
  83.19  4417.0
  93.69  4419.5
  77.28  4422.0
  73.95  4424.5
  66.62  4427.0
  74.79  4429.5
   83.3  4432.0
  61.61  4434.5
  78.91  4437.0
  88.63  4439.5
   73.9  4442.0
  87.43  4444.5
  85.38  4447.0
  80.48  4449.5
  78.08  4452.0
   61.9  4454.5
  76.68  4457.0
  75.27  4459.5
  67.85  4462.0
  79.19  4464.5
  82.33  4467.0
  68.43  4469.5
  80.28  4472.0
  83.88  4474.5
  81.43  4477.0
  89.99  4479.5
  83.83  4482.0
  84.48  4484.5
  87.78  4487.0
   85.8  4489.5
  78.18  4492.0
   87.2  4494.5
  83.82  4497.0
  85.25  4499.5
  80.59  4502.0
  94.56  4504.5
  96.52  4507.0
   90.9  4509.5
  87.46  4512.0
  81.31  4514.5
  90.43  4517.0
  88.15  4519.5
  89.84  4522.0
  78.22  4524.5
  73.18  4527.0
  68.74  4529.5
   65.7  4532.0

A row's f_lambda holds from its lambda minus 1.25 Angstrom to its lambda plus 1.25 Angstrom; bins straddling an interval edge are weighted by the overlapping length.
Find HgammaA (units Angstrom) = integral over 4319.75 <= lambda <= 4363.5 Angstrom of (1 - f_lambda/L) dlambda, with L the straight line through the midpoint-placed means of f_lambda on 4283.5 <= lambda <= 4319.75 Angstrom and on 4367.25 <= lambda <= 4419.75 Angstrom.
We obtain -4.5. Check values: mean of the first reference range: 56.6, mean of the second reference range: 69.4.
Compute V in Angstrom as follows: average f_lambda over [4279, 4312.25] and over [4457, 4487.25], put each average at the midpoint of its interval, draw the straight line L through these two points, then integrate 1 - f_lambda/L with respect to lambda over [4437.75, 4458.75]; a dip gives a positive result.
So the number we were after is -0.7 Angstrom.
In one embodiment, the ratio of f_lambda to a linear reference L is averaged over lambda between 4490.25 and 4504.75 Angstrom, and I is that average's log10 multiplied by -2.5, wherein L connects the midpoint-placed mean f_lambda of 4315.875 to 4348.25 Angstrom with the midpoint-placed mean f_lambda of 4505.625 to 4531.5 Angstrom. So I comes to -0.027 mag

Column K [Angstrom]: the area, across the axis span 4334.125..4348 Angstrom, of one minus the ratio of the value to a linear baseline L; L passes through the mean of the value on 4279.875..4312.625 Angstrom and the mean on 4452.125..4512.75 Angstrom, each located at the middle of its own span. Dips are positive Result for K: -1.0 Angstrom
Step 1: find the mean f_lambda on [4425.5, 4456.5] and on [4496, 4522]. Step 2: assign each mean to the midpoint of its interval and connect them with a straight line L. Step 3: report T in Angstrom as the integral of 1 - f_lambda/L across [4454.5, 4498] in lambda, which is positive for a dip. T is 1.2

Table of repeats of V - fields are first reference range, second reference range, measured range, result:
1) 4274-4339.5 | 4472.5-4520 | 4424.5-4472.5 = 2.2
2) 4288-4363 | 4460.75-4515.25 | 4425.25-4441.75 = 0.3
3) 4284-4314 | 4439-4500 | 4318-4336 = -4.3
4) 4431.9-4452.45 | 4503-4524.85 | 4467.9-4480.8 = 0.5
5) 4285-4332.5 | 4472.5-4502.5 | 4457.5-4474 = 1.1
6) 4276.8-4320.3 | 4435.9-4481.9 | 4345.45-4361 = -1.2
